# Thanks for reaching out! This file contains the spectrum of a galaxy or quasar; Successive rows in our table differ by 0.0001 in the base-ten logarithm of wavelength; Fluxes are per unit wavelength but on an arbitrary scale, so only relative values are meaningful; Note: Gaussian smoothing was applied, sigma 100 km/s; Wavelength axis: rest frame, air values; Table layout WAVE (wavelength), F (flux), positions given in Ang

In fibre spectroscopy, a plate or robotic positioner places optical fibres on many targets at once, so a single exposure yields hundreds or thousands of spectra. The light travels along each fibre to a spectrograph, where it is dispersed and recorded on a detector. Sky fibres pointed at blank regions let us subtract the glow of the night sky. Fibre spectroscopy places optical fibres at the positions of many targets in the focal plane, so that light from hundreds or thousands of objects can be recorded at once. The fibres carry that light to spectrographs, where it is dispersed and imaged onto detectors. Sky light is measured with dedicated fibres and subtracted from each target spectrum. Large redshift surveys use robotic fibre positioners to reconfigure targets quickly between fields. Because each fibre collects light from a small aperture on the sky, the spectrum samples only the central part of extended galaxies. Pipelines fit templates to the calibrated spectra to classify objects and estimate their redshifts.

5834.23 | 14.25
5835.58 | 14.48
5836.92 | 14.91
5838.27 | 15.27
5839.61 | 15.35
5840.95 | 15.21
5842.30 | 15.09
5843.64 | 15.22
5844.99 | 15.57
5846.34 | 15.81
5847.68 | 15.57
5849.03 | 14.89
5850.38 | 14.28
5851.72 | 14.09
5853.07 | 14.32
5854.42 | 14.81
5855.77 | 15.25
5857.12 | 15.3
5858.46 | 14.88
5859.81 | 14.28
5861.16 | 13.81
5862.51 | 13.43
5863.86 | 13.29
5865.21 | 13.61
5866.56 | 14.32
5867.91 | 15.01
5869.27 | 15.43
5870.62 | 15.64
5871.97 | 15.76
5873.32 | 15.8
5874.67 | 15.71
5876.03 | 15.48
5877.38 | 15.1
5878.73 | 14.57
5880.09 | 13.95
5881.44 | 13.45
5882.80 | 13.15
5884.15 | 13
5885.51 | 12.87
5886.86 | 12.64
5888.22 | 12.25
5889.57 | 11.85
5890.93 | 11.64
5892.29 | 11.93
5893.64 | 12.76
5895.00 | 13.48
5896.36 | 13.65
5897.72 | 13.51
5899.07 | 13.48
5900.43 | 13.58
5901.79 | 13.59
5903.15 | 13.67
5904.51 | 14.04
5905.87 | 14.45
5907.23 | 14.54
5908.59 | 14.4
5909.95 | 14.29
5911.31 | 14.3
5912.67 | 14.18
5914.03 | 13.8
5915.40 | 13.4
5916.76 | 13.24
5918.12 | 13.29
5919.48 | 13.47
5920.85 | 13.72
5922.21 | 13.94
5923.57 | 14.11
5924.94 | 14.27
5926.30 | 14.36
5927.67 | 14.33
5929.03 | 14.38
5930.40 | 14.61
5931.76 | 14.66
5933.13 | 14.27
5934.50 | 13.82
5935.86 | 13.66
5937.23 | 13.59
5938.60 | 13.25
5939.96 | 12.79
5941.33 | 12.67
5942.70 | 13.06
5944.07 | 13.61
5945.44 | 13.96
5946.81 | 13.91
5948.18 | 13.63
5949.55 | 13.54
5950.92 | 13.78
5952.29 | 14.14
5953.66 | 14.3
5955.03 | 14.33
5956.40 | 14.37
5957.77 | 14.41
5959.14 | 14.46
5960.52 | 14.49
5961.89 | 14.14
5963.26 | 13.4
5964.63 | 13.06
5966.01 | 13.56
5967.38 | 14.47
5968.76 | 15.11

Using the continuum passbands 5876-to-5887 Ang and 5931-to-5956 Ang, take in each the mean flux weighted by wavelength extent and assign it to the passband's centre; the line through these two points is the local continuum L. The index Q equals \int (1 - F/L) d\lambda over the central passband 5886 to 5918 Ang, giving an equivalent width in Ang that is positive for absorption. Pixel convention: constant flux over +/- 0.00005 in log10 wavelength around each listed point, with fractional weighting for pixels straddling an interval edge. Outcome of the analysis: 0.8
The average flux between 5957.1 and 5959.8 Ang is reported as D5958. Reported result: 14.4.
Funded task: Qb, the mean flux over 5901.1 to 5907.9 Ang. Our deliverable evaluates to 14.1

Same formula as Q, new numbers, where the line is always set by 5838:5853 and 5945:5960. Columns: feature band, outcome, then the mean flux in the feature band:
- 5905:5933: 0.6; 14.1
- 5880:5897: 2.2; 12.8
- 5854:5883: 0.4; 14.7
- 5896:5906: 0.6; 13.7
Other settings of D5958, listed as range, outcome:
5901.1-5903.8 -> 13.6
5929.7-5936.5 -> 14.2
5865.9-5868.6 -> 14.6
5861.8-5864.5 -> 13.4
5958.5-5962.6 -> 14.3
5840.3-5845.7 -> 15.3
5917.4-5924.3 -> 13.7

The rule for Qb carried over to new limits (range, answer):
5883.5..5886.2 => 12.9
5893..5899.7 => 13.4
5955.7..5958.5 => 14.4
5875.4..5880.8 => 14.8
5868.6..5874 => 15.7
